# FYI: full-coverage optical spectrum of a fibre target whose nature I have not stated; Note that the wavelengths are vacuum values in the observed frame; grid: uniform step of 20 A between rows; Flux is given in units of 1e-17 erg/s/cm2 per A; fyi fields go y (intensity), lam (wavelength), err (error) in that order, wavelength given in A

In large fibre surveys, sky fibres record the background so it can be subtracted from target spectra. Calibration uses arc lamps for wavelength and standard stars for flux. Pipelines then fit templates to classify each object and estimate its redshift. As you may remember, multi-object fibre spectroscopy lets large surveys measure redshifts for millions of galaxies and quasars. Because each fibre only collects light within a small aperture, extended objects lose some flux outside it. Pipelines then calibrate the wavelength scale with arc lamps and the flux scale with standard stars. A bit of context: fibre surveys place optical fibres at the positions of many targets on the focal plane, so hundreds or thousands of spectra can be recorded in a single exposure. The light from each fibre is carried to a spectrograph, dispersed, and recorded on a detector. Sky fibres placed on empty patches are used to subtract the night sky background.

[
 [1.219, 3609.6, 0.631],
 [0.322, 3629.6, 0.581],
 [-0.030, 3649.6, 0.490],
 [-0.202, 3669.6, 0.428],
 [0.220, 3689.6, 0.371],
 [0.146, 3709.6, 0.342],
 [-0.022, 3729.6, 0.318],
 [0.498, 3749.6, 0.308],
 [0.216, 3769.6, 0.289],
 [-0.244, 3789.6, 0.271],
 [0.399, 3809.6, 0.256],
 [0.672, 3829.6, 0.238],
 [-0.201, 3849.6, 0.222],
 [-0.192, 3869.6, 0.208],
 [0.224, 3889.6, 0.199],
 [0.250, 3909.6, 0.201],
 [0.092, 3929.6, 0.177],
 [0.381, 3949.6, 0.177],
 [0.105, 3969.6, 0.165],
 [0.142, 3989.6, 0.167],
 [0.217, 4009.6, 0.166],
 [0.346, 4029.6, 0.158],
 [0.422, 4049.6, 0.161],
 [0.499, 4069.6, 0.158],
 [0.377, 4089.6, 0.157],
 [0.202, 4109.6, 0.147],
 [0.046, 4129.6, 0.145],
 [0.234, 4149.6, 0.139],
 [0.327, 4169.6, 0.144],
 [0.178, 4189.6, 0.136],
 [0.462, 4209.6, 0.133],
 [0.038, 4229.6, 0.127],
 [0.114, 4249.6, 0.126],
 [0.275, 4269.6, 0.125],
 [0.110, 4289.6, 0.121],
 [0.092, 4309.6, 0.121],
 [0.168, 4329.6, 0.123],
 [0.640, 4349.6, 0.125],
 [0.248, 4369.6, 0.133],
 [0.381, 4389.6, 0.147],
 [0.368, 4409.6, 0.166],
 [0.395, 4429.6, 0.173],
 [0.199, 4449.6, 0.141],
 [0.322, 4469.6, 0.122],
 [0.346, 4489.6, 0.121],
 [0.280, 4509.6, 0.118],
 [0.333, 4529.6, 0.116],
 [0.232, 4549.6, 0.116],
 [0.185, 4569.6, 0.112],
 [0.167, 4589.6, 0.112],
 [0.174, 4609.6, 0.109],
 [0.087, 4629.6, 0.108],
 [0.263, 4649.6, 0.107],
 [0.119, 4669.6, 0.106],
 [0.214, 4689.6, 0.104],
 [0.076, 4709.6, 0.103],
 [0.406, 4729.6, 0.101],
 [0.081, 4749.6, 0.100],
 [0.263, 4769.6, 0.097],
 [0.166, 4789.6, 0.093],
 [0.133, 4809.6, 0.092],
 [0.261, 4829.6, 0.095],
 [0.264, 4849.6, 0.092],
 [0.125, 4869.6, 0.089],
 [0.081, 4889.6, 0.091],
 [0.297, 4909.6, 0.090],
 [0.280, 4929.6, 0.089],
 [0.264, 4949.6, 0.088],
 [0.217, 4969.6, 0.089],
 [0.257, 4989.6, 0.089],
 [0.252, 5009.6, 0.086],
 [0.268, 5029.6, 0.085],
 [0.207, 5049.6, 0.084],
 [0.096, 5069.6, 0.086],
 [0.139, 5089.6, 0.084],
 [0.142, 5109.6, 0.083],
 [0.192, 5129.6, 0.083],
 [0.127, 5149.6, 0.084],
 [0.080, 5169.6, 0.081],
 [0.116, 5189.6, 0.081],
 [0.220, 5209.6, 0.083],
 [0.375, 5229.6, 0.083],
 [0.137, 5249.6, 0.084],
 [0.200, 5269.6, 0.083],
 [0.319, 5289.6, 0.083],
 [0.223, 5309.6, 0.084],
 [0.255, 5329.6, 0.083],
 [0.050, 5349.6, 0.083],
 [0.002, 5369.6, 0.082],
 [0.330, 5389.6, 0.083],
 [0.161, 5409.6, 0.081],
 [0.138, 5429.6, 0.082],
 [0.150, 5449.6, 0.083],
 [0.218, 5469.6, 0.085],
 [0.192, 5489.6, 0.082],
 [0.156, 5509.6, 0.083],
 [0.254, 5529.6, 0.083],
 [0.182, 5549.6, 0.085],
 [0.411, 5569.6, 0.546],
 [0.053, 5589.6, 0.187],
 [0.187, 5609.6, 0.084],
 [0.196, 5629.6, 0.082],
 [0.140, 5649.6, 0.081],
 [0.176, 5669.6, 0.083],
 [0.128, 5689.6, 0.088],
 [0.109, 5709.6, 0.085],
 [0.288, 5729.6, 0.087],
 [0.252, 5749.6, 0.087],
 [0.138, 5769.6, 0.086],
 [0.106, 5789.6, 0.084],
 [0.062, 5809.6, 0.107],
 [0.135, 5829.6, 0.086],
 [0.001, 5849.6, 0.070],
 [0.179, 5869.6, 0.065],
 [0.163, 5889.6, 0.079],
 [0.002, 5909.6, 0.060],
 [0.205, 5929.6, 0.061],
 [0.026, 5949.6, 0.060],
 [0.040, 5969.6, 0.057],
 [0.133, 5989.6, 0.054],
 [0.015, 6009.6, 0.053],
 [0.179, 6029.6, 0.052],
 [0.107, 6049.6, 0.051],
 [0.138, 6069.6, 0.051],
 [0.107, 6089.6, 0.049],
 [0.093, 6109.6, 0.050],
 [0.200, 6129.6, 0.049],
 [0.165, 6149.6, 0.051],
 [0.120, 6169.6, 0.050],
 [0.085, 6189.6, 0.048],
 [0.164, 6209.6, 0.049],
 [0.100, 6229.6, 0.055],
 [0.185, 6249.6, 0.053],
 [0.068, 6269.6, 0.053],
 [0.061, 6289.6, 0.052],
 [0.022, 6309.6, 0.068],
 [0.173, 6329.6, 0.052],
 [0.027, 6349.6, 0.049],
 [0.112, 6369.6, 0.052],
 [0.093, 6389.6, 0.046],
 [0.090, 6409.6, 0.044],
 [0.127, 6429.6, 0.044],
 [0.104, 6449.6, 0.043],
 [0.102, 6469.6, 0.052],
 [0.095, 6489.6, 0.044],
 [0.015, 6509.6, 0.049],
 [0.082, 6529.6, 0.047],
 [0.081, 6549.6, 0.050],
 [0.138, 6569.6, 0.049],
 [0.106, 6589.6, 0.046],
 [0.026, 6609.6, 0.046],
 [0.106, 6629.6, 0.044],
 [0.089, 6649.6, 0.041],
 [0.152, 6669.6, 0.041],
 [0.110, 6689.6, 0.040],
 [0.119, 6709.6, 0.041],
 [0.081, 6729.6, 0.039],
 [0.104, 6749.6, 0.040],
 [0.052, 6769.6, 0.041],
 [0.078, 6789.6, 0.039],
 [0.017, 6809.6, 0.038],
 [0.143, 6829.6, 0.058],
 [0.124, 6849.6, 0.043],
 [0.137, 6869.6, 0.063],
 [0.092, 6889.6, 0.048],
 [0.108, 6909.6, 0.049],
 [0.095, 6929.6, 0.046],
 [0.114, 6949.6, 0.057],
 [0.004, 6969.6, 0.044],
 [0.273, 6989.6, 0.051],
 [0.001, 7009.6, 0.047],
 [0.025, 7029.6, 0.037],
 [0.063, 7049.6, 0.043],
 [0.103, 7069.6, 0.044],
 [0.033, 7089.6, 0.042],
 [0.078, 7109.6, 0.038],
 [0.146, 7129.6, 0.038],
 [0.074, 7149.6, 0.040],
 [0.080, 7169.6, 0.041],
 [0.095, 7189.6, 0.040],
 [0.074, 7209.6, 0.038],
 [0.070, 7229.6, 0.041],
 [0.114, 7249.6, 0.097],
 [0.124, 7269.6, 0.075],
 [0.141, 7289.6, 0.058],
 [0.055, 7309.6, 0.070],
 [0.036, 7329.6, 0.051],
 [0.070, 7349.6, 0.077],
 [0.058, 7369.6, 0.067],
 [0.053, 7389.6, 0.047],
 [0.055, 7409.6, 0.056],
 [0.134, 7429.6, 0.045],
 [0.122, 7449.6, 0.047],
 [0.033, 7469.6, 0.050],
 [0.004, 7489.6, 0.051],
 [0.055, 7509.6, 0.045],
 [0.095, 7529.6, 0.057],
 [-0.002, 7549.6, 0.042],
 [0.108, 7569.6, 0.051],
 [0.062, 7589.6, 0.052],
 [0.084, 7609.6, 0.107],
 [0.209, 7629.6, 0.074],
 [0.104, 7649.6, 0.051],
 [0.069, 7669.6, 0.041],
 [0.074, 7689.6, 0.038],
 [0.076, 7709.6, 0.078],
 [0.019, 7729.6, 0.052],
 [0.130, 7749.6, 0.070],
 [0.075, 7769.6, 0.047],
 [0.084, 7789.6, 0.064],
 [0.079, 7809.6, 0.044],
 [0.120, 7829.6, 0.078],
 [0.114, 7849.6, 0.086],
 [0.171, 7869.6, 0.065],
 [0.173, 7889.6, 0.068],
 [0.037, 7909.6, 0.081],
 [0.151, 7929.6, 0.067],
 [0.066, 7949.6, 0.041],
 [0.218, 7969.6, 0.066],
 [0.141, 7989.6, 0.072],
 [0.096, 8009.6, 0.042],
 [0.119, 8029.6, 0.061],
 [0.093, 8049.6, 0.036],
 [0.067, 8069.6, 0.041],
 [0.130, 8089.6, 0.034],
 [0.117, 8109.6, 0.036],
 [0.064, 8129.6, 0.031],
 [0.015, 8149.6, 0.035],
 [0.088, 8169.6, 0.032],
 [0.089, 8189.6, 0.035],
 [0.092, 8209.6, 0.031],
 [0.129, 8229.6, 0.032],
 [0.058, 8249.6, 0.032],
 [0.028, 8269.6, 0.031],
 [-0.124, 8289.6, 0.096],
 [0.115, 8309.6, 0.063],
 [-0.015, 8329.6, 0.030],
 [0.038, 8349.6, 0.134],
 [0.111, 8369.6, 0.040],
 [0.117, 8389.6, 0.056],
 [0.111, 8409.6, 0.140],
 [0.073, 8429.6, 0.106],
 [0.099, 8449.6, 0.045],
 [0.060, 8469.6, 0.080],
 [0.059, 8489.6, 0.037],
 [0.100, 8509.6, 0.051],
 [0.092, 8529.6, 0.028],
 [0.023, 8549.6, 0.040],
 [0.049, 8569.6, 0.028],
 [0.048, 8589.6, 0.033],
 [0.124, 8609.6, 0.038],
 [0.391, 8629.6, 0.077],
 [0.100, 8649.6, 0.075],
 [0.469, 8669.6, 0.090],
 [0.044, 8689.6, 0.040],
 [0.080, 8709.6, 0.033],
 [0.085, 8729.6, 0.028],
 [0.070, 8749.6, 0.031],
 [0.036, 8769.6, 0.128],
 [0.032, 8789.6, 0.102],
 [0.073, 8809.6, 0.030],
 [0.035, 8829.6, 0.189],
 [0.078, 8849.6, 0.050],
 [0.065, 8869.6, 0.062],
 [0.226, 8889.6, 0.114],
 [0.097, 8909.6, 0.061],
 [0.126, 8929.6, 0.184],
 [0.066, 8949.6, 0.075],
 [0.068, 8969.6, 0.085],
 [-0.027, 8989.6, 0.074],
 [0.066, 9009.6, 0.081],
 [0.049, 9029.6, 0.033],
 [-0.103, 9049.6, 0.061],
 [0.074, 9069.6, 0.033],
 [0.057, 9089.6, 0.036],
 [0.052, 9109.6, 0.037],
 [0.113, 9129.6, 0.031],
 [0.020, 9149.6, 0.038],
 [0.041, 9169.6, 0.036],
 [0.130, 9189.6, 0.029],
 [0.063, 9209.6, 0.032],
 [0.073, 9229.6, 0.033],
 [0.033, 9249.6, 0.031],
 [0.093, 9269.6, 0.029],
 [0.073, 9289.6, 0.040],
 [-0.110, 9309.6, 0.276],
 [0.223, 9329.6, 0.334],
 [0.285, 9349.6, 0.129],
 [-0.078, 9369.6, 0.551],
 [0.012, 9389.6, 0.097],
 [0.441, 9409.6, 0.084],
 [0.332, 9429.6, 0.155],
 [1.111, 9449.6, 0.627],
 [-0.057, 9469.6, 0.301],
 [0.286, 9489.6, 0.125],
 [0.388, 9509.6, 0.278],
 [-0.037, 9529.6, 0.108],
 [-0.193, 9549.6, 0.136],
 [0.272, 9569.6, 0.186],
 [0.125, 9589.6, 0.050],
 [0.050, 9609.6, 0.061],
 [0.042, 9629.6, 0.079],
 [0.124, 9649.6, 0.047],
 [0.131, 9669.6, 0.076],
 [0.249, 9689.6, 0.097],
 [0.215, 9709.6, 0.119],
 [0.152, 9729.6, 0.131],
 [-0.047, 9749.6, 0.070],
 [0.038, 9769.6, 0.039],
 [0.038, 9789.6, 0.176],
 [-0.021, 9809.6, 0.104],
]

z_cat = 1.327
